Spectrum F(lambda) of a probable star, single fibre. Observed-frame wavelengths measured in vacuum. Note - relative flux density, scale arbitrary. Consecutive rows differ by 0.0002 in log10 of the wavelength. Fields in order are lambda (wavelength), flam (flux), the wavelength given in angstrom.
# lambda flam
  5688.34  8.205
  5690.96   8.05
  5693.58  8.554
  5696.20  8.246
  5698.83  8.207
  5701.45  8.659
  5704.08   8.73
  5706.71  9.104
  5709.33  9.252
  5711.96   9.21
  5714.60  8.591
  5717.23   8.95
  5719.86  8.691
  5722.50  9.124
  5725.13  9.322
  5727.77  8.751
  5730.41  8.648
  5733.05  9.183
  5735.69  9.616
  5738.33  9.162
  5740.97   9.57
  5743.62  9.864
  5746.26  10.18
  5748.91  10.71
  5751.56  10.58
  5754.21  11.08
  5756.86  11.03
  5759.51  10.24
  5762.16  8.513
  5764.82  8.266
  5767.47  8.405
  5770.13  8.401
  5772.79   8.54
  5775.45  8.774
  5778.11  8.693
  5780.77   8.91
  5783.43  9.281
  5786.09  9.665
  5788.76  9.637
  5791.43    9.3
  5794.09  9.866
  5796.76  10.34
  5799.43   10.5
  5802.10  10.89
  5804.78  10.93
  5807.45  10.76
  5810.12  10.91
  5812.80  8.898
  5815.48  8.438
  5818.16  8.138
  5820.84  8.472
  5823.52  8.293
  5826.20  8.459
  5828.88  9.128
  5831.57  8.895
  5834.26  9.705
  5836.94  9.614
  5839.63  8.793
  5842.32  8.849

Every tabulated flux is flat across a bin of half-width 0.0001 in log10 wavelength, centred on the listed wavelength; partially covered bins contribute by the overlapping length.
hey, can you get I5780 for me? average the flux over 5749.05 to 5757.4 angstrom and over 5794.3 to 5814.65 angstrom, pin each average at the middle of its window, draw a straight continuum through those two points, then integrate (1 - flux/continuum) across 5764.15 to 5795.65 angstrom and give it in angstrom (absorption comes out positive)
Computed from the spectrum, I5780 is 4.7 angstrom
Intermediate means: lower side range 10.9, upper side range 10.4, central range 9.01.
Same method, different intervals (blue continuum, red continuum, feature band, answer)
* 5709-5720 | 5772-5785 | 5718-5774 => -3.2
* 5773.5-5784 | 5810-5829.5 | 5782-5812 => -4.7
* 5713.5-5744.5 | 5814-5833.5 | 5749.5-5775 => -1.5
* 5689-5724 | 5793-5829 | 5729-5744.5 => -0.6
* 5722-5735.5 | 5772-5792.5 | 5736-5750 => -1.2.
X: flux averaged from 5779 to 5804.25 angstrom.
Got 9.84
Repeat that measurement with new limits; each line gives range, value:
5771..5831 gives 9.39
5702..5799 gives 9.34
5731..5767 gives 9.79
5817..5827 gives 8.34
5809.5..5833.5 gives 8.8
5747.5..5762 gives 10.5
